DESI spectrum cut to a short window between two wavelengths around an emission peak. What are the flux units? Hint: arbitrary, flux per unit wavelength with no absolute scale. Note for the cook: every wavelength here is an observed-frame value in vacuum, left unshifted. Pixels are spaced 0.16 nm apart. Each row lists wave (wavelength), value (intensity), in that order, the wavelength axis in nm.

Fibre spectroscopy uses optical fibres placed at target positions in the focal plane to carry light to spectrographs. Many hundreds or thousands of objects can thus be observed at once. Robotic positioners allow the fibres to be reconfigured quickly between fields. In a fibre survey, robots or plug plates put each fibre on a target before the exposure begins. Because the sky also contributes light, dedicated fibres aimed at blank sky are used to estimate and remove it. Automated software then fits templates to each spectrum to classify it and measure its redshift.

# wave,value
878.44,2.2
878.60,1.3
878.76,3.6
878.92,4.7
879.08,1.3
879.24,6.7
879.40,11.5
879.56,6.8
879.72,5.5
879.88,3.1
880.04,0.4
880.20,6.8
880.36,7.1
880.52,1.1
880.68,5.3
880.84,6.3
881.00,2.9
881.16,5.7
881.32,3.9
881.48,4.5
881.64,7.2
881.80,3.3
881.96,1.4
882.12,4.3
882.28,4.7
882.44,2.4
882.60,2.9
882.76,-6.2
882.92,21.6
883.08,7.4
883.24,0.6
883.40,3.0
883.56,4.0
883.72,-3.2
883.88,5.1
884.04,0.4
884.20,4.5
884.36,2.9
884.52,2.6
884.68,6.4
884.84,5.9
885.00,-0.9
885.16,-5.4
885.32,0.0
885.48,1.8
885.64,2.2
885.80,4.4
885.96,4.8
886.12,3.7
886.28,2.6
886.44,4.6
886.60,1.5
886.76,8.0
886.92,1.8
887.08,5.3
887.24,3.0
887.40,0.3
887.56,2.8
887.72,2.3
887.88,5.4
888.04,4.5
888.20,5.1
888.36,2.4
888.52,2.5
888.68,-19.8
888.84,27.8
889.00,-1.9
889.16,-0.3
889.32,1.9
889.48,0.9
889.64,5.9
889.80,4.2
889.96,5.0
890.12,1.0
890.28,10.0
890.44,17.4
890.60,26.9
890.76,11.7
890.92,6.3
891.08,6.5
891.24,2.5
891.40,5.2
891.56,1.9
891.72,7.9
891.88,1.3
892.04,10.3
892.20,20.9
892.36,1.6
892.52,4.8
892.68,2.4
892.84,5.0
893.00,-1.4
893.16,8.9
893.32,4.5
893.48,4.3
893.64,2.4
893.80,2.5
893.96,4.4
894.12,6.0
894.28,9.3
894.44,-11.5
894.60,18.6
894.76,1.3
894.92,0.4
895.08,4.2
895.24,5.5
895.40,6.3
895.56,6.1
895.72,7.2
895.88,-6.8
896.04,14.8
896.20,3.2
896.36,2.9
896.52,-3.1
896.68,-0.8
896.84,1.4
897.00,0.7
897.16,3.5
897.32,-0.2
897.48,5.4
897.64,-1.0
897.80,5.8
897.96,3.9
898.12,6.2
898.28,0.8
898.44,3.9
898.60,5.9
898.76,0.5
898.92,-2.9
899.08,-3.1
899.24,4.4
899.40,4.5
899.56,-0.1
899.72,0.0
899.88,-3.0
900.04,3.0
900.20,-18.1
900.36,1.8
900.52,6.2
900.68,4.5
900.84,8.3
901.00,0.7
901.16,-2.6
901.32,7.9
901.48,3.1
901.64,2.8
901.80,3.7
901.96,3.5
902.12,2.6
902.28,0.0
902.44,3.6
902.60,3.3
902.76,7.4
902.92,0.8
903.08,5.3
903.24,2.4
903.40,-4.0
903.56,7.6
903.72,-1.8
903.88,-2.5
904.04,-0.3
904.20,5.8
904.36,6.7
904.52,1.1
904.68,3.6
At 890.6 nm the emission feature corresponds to H-gamma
